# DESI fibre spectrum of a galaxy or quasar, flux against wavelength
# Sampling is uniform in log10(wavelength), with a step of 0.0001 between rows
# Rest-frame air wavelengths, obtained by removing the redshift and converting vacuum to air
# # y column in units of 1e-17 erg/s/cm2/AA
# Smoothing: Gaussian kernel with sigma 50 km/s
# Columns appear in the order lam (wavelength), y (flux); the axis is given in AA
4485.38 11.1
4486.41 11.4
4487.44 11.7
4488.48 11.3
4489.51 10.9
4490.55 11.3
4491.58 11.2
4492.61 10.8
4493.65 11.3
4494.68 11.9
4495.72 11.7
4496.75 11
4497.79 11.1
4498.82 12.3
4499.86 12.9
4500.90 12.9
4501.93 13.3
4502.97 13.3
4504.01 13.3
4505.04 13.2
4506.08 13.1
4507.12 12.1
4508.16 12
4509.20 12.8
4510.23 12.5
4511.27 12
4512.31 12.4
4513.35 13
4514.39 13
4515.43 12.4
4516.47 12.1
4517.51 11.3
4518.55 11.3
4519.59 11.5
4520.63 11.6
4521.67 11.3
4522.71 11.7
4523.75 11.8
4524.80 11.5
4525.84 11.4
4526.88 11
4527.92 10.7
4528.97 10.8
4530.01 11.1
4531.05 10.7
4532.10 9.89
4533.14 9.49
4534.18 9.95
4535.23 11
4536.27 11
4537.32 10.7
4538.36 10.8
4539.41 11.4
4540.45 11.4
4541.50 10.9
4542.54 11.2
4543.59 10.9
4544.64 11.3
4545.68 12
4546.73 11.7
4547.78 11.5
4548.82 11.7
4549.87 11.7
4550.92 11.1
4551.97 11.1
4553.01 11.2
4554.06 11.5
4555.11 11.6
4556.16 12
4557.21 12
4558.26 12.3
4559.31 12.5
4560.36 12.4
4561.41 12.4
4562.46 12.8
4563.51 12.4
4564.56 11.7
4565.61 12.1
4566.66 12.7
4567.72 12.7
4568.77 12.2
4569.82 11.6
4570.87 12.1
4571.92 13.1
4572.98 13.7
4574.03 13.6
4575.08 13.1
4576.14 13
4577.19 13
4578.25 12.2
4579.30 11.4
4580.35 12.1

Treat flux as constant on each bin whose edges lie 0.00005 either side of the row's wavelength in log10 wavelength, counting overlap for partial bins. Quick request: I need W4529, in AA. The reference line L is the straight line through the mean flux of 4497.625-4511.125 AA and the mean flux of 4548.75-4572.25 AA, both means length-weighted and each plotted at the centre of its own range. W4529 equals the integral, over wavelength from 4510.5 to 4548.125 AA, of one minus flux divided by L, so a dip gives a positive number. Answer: 3.27 AA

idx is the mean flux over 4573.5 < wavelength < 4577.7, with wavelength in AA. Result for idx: 13.2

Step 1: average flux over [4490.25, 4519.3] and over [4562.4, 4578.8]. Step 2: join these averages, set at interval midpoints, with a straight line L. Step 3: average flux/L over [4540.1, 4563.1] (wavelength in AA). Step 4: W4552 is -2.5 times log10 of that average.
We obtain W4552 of 0.07 mag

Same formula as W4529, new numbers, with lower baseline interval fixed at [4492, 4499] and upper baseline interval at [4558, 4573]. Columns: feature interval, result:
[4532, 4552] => 1.7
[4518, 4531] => 0.6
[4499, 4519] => -1.7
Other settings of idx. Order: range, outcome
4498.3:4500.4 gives 12.6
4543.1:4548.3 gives 11.5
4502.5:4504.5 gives 13.3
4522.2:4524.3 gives 11.7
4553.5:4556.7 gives 11.7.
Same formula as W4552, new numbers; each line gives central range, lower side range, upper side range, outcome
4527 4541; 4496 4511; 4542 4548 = 0.10 mag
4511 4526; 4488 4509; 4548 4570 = 0.01 mag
